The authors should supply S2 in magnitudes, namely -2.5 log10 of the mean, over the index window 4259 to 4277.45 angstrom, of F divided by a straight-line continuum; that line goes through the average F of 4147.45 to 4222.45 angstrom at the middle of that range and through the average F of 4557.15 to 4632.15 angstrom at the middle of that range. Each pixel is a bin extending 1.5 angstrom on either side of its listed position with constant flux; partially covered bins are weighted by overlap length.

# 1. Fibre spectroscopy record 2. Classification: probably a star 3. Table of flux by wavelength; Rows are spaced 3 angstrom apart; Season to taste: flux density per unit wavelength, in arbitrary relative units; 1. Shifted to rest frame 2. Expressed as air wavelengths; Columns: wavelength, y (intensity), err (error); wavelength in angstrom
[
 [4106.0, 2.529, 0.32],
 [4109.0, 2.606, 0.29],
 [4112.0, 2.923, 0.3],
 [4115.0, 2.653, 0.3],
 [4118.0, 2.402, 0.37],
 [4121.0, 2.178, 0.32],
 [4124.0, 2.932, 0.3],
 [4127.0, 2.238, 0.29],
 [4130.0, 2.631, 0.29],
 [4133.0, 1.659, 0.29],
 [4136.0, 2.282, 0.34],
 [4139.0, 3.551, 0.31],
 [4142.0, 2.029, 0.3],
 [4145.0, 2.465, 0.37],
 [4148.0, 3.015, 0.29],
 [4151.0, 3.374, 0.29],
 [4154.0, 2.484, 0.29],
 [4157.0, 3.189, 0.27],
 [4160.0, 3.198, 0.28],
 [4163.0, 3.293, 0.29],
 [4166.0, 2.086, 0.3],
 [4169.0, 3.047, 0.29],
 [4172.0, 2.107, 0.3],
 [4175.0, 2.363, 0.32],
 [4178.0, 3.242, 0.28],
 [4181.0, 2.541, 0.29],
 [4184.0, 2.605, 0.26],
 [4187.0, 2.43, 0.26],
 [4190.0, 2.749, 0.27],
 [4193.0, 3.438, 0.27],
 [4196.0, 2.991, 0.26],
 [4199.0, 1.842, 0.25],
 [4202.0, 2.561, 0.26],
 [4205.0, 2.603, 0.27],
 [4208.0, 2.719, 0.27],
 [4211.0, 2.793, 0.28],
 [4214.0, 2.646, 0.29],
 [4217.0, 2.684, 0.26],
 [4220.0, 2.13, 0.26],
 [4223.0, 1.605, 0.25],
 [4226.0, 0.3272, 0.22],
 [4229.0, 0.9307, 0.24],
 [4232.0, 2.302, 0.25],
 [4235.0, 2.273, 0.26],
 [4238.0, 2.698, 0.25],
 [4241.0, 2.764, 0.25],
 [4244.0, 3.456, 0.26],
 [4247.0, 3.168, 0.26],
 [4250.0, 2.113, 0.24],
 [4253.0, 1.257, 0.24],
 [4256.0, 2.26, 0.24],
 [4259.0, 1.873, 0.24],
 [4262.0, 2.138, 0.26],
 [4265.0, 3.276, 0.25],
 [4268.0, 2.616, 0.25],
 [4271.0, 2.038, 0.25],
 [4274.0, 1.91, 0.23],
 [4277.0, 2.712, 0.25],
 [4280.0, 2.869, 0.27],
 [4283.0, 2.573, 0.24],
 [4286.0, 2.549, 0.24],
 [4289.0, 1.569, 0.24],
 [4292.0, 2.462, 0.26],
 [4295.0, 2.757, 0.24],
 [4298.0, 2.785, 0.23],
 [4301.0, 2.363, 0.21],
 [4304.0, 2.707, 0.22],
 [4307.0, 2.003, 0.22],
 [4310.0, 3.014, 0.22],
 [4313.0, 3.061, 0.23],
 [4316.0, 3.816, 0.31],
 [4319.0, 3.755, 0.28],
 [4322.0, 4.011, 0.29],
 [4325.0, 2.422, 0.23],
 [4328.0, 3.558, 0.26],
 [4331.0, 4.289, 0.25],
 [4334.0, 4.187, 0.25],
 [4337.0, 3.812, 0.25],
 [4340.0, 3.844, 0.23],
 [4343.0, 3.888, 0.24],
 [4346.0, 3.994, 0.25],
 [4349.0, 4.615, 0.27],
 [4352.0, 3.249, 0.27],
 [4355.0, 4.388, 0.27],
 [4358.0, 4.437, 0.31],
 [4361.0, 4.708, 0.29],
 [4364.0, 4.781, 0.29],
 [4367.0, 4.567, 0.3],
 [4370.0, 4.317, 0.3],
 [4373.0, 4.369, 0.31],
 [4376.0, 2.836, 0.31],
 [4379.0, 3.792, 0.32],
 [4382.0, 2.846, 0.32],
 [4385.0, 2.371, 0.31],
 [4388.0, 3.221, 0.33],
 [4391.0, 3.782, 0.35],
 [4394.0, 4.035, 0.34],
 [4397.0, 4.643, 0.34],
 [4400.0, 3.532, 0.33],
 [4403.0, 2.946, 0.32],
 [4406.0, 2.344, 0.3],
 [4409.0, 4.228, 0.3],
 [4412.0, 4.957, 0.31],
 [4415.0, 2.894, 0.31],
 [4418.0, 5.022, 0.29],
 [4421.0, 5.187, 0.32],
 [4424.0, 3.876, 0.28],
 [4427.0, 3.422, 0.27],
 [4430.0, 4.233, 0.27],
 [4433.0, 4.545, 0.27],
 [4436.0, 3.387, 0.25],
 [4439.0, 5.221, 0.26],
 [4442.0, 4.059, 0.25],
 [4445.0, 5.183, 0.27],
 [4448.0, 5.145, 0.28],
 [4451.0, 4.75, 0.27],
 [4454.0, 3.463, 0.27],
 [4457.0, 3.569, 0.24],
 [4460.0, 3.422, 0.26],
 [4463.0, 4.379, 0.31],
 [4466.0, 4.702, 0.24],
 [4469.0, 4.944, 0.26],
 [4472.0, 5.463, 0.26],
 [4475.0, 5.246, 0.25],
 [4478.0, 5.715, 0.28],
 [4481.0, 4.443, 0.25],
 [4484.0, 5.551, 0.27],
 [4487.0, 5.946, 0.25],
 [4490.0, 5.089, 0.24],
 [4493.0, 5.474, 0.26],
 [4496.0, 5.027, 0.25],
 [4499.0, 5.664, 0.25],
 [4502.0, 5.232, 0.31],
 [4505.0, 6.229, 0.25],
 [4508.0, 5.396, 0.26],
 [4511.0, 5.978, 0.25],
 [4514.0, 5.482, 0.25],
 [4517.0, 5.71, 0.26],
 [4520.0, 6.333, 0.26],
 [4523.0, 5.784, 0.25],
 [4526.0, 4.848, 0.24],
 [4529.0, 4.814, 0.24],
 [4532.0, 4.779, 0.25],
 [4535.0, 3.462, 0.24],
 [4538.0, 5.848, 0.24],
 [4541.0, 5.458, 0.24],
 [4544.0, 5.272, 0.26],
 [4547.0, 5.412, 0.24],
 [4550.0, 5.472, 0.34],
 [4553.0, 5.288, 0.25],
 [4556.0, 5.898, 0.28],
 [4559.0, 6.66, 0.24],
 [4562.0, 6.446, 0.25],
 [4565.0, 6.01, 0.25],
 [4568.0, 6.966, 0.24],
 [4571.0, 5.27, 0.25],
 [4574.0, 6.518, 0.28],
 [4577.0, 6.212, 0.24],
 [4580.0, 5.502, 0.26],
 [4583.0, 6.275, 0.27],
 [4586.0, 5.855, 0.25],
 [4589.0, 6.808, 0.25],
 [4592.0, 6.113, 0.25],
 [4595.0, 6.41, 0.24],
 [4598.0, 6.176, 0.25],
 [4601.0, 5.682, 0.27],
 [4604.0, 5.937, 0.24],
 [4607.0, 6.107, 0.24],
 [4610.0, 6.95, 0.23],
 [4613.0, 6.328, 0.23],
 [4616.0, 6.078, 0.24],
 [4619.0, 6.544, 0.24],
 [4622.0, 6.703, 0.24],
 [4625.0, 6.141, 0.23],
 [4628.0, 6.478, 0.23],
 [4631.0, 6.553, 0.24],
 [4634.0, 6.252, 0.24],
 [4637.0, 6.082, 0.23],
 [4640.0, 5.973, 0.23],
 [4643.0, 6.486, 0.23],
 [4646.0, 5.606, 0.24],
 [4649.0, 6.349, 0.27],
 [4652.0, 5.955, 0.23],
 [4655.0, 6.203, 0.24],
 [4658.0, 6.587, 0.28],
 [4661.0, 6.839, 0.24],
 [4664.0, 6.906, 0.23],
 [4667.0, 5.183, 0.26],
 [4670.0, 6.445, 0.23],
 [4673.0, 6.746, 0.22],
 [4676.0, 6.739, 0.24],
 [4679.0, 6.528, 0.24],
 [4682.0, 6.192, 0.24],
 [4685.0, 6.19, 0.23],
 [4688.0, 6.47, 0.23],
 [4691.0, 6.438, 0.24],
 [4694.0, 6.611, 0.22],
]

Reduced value 0.39 mag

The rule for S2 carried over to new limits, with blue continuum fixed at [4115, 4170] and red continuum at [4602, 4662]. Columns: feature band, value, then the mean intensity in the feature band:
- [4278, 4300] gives 0.44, 2.51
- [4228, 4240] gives 0.49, 2.13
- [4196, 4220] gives 0.23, 2.55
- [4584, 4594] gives -0.05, 6.27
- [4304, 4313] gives 0.43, 2.63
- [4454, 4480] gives 0.11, 4.61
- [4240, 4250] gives 0.15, 3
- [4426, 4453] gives 0.10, 4.44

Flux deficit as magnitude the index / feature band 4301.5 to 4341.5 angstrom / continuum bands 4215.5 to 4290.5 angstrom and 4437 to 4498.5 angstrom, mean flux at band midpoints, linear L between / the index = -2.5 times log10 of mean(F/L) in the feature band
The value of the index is -0.104 mag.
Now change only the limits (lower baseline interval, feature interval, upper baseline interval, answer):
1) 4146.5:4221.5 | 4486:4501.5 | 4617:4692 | -0.06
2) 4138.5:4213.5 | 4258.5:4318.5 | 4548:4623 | 0.38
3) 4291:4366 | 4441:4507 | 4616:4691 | -0.03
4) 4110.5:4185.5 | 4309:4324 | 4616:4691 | 0.11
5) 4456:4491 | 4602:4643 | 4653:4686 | -0.05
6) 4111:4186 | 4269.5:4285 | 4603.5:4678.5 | 0.44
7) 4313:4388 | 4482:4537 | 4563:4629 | 0.00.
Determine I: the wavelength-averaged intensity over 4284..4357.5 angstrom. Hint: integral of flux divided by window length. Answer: 3.31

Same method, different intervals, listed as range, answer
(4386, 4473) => 4.14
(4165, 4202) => 2.62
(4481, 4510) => 5.46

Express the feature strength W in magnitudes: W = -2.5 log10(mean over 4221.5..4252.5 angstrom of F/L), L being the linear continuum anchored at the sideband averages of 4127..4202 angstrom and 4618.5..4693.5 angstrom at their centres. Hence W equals 0.45 mag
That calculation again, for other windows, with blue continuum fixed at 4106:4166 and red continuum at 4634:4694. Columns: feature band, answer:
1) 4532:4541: 0.13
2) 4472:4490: -0.06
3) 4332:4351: 0.01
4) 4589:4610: -0.06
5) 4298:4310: 0.47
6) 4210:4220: 0.22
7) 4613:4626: -0.06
